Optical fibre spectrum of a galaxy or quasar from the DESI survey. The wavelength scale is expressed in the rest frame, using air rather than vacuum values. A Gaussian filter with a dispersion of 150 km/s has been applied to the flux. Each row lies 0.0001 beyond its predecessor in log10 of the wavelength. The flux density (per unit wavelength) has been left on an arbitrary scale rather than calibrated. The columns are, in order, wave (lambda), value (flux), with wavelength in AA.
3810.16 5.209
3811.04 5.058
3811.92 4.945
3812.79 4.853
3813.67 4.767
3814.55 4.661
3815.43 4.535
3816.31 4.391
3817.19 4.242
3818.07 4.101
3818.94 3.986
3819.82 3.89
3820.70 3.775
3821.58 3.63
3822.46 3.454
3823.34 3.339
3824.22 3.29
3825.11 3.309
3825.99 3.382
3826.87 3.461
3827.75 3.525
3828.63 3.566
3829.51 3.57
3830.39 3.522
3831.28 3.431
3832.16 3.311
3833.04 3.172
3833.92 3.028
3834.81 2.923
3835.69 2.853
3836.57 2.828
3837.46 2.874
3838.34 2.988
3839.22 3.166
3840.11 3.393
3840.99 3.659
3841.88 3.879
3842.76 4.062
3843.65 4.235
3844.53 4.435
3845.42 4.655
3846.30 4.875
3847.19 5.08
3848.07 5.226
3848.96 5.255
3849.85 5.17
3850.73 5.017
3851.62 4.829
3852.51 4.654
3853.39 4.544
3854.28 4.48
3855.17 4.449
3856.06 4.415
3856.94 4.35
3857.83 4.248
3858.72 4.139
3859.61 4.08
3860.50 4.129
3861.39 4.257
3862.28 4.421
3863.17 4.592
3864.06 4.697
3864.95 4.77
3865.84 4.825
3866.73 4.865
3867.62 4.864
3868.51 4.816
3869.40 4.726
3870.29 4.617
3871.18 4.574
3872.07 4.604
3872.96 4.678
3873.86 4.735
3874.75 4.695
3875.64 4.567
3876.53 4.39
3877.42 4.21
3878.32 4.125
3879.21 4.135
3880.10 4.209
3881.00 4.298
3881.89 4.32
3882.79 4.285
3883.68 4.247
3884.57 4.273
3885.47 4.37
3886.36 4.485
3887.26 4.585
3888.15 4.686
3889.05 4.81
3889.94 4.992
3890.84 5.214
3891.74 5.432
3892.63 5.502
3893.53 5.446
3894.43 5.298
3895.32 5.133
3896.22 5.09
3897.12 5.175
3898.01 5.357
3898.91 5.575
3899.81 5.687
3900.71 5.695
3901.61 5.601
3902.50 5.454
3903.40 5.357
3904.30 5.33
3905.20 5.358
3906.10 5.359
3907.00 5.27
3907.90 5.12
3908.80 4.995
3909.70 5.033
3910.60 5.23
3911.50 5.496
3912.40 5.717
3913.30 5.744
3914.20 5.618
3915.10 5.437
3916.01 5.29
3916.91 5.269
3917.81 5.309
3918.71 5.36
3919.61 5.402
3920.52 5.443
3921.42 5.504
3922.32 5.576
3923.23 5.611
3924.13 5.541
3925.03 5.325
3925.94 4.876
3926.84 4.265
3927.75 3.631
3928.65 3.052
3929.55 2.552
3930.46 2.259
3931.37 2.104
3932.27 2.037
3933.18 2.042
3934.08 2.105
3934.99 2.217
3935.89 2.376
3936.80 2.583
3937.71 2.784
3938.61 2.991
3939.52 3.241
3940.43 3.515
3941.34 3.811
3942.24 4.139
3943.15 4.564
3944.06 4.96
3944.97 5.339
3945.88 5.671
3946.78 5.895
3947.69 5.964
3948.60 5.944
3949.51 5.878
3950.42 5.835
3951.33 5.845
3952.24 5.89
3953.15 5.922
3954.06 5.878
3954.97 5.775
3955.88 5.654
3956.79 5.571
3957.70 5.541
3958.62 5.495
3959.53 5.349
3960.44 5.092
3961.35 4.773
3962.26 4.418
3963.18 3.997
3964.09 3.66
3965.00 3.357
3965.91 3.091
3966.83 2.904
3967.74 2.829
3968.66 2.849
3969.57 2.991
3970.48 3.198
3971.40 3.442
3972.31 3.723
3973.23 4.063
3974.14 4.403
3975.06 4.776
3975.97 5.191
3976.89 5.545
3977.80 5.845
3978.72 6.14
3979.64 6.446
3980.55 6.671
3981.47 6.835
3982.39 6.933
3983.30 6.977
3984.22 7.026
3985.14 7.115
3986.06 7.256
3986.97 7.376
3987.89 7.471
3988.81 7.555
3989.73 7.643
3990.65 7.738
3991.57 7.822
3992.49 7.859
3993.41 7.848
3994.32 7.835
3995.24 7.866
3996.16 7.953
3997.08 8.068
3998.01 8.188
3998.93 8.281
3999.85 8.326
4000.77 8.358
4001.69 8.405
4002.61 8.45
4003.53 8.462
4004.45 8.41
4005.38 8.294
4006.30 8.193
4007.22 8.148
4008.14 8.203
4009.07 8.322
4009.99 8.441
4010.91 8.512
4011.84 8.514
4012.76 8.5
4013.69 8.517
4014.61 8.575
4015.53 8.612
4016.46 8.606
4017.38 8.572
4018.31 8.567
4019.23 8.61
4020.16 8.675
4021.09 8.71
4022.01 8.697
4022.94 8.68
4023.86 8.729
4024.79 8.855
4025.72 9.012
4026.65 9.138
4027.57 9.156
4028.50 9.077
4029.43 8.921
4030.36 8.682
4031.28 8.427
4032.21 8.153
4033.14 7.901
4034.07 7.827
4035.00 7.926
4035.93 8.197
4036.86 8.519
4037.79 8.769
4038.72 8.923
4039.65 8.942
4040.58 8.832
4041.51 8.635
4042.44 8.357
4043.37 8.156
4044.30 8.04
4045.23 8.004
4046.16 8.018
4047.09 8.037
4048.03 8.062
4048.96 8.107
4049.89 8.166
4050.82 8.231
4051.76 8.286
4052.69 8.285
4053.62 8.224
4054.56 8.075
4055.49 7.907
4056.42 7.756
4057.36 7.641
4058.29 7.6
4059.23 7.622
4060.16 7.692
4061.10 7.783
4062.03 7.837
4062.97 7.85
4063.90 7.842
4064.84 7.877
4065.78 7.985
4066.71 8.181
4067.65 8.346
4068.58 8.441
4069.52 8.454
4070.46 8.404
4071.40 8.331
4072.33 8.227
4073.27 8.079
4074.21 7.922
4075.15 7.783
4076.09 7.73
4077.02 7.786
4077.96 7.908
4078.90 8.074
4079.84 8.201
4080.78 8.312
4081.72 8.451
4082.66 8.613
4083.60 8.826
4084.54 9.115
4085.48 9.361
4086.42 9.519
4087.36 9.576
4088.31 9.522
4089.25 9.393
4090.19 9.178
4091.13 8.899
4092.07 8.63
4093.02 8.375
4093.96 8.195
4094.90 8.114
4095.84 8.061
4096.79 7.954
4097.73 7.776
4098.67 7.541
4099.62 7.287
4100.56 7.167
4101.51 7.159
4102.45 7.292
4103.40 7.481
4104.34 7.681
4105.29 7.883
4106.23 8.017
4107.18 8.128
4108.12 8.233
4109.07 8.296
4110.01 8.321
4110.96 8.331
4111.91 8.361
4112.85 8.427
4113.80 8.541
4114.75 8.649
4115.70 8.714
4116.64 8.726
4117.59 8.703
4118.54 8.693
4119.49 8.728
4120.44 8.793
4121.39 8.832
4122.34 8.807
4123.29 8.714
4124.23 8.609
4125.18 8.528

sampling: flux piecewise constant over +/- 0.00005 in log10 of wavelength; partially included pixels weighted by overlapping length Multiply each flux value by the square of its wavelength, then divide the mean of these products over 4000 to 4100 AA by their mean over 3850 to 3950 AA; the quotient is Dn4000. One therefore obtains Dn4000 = 1.95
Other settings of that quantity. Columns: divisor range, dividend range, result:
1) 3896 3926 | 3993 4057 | 1.65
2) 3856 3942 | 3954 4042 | 1.65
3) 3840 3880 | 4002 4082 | 2.01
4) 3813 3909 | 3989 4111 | 2.06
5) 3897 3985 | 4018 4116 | 1.84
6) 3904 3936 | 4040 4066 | 1.89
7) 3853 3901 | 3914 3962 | 1.01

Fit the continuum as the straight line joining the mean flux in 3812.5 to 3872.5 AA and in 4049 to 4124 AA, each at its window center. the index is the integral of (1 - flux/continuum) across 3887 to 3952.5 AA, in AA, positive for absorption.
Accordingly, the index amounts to 7.55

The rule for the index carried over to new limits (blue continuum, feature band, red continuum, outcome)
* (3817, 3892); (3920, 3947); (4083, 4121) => 8.2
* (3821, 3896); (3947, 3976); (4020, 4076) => 7.9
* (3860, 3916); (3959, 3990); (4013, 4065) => 7.7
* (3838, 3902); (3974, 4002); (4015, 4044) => 1.5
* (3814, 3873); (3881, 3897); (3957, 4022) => 0.3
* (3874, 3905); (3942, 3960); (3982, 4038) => 2.8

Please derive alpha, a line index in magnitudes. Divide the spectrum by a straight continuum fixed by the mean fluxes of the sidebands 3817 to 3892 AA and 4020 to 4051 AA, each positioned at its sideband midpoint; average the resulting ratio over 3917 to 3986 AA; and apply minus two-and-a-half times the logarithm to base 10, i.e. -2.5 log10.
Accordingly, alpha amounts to 0.365 mag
